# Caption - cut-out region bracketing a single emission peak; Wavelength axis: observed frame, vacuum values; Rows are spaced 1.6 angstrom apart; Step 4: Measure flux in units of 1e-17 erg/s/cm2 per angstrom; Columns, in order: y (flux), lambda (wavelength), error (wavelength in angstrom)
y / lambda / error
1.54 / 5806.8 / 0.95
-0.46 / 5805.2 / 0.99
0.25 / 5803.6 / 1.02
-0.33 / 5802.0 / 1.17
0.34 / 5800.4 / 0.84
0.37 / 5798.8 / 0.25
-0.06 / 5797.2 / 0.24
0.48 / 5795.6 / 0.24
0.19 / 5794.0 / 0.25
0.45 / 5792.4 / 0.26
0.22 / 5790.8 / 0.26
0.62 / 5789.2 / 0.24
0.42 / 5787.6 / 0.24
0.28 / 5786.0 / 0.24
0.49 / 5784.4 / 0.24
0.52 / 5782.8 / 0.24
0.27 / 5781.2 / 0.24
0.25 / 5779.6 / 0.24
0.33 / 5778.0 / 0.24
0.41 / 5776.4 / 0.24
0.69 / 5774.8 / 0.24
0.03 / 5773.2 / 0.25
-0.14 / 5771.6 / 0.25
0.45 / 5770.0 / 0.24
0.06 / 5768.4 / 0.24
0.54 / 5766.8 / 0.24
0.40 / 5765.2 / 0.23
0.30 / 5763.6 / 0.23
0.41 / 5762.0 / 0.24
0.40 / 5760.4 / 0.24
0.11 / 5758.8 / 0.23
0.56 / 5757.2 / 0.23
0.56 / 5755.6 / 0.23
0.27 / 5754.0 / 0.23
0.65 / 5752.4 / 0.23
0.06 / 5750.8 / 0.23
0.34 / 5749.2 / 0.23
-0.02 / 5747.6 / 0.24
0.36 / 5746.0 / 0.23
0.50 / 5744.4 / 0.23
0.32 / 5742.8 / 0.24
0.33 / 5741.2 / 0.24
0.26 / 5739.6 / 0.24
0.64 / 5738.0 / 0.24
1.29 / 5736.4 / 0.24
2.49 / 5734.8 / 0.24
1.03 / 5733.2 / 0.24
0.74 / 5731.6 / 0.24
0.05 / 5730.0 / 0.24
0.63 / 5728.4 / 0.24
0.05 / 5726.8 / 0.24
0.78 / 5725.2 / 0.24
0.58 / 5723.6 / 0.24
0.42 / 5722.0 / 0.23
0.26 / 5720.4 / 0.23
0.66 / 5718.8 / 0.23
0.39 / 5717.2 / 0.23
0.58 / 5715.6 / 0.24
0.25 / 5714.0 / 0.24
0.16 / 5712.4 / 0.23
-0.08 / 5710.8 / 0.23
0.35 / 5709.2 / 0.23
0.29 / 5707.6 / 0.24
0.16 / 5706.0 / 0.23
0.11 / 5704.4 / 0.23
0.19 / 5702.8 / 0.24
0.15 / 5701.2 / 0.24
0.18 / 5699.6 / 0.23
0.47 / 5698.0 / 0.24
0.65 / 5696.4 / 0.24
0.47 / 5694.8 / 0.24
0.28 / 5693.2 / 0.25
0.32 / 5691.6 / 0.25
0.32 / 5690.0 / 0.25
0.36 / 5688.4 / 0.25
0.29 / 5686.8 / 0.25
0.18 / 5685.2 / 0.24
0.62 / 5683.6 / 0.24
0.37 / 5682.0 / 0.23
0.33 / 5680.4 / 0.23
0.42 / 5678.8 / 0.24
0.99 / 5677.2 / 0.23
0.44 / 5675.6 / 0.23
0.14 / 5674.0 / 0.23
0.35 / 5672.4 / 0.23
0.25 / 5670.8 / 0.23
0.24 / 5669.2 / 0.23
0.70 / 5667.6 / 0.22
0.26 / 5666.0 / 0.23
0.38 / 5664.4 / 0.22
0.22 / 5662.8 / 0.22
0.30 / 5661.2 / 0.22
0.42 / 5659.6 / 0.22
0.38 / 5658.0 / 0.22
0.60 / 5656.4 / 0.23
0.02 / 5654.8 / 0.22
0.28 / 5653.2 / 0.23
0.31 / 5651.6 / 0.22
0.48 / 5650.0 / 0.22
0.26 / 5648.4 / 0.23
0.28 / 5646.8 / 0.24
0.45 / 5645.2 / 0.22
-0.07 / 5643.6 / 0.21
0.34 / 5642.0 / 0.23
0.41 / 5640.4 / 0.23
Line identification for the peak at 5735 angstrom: H-beta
